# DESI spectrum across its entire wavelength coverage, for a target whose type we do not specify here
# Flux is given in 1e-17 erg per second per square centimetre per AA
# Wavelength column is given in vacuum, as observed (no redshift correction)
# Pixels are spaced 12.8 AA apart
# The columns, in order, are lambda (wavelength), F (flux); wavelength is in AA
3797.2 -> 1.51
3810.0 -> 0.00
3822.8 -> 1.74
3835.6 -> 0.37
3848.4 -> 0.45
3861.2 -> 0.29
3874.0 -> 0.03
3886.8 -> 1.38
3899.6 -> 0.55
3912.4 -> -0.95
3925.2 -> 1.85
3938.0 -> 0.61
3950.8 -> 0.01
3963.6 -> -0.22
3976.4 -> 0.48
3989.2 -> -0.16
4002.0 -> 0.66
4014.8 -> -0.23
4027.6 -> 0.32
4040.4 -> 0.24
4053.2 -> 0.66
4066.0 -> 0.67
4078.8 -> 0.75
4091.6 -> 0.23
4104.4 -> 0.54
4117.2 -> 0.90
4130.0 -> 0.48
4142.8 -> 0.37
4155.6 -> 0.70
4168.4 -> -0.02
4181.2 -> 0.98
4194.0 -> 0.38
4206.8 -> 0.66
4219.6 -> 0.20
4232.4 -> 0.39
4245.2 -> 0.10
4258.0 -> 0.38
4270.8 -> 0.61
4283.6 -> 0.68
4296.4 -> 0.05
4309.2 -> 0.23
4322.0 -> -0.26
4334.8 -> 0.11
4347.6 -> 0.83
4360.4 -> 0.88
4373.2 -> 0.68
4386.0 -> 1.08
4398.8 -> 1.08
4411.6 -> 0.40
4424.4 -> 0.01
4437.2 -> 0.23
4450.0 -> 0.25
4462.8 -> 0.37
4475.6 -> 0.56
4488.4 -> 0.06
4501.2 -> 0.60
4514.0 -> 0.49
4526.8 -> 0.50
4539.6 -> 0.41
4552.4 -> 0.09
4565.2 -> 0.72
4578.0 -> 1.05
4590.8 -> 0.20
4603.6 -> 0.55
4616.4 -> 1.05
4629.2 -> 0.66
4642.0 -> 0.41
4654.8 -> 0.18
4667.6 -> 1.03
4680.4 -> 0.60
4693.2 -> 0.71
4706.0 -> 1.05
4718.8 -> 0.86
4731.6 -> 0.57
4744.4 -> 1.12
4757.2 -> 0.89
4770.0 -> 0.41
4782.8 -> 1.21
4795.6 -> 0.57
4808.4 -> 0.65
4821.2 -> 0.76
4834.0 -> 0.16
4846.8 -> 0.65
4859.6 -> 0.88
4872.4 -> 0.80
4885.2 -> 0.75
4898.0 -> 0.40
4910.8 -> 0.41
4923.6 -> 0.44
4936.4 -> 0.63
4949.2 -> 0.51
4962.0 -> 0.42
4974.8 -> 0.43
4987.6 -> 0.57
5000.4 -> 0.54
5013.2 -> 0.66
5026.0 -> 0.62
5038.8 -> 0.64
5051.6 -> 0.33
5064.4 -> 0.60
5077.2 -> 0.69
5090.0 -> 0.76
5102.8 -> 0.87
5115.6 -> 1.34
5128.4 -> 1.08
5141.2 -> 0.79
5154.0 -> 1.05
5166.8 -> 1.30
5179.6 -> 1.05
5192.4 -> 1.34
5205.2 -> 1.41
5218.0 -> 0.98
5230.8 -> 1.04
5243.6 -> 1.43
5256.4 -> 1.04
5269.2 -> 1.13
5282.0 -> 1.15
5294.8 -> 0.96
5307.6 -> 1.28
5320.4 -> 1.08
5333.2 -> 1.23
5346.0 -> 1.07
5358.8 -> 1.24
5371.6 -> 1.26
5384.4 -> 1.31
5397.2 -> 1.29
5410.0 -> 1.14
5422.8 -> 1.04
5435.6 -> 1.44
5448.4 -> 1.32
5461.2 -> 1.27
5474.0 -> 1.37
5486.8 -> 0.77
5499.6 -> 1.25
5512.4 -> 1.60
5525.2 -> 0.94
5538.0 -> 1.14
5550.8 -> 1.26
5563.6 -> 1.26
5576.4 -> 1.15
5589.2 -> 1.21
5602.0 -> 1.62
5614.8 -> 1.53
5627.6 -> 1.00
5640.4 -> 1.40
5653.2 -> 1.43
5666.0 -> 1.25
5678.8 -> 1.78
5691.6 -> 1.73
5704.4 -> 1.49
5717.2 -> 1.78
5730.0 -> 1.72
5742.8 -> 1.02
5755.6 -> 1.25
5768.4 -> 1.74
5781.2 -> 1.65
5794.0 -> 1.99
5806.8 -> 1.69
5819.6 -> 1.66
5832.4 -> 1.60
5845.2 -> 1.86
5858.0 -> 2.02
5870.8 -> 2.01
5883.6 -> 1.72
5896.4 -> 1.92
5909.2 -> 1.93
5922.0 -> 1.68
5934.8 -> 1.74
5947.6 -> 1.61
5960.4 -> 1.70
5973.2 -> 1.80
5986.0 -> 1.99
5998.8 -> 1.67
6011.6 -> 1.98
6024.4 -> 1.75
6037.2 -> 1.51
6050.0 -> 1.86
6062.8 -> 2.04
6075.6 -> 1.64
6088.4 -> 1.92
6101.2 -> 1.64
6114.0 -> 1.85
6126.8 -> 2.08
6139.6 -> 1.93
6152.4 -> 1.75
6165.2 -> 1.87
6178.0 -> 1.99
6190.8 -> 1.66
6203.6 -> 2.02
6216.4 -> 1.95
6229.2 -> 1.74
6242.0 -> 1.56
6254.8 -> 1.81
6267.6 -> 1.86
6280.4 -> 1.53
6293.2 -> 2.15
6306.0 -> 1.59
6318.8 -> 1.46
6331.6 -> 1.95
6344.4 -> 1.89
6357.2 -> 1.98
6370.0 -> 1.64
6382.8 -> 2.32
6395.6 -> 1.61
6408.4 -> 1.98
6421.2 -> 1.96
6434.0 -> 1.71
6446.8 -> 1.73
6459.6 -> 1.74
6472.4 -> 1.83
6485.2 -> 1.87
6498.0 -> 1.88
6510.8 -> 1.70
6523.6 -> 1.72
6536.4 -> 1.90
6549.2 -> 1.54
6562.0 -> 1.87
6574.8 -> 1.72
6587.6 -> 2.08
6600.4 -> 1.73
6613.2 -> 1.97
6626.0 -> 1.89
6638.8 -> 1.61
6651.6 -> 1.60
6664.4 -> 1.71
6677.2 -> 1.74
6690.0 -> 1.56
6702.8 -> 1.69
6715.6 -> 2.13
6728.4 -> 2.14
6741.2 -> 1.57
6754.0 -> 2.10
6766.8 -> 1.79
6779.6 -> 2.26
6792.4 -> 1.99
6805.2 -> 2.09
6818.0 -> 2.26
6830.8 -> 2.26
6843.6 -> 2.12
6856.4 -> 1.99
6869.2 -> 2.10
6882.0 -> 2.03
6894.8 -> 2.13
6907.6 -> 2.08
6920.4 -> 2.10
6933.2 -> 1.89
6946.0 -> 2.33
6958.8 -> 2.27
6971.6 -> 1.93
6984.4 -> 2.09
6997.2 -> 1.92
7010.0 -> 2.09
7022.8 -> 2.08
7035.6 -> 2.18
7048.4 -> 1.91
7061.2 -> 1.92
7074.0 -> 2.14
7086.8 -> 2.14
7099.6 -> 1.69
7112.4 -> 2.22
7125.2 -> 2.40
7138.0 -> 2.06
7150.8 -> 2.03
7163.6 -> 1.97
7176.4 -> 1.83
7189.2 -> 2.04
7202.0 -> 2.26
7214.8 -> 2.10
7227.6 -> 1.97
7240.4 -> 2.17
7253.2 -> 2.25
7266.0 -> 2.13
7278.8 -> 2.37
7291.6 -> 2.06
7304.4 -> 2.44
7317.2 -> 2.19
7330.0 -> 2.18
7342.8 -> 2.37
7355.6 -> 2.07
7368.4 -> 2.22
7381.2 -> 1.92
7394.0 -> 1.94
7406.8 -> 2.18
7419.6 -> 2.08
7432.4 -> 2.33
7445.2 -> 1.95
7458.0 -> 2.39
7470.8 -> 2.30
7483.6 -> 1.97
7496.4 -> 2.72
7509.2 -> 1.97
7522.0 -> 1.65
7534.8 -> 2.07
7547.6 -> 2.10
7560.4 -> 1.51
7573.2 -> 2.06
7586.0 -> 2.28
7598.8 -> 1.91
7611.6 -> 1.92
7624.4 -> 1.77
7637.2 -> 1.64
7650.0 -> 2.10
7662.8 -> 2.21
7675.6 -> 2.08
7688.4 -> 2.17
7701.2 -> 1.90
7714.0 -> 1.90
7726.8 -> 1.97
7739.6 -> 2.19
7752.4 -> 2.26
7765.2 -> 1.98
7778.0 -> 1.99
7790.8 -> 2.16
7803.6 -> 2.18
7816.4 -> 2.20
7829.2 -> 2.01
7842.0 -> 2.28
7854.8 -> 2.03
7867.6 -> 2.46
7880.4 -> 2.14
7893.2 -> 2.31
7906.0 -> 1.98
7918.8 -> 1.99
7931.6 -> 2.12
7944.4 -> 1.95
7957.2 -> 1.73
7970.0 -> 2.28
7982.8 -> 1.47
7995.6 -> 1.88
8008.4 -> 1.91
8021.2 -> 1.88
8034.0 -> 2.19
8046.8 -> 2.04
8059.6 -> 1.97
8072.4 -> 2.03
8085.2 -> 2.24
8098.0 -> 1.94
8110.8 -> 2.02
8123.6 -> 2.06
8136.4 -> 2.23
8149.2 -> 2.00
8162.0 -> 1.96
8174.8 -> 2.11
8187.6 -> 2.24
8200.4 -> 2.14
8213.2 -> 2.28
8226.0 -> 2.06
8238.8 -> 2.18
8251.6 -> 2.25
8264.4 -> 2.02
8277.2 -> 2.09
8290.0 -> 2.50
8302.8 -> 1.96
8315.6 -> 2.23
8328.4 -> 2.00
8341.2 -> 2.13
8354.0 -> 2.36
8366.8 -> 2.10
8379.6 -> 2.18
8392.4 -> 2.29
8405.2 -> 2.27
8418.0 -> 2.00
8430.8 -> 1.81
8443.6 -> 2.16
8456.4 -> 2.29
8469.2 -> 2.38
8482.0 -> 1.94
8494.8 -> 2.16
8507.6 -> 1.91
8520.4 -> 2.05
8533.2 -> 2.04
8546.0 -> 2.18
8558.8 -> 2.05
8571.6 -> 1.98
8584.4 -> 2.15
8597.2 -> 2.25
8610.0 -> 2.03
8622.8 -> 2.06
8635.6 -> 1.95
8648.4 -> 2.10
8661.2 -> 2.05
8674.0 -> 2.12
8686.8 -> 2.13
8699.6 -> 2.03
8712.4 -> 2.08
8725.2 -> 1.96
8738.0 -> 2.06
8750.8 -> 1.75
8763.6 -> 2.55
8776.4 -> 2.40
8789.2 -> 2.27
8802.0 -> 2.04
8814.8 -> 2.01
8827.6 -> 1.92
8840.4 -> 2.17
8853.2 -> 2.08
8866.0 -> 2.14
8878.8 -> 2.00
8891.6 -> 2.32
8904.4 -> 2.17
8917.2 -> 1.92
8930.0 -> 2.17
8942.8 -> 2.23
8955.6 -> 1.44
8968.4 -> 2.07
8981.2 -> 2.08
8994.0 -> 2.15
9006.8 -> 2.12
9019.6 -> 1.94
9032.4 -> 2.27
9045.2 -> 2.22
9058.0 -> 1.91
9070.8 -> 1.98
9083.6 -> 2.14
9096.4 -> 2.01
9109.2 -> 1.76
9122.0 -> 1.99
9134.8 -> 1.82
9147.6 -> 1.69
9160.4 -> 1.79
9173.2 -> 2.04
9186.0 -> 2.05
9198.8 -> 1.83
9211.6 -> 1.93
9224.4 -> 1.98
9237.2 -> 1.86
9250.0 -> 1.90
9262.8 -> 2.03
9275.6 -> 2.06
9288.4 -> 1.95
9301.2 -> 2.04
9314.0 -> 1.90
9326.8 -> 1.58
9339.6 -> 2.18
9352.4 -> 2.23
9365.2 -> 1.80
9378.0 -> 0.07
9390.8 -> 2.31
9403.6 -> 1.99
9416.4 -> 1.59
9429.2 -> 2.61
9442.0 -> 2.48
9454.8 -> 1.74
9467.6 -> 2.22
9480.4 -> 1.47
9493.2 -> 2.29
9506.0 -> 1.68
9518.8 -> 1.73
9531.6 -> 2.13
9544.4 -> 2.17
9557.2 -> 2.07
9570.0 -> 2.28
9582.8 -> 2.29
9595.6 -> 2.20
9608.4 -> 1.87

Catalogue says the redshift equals 0.28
